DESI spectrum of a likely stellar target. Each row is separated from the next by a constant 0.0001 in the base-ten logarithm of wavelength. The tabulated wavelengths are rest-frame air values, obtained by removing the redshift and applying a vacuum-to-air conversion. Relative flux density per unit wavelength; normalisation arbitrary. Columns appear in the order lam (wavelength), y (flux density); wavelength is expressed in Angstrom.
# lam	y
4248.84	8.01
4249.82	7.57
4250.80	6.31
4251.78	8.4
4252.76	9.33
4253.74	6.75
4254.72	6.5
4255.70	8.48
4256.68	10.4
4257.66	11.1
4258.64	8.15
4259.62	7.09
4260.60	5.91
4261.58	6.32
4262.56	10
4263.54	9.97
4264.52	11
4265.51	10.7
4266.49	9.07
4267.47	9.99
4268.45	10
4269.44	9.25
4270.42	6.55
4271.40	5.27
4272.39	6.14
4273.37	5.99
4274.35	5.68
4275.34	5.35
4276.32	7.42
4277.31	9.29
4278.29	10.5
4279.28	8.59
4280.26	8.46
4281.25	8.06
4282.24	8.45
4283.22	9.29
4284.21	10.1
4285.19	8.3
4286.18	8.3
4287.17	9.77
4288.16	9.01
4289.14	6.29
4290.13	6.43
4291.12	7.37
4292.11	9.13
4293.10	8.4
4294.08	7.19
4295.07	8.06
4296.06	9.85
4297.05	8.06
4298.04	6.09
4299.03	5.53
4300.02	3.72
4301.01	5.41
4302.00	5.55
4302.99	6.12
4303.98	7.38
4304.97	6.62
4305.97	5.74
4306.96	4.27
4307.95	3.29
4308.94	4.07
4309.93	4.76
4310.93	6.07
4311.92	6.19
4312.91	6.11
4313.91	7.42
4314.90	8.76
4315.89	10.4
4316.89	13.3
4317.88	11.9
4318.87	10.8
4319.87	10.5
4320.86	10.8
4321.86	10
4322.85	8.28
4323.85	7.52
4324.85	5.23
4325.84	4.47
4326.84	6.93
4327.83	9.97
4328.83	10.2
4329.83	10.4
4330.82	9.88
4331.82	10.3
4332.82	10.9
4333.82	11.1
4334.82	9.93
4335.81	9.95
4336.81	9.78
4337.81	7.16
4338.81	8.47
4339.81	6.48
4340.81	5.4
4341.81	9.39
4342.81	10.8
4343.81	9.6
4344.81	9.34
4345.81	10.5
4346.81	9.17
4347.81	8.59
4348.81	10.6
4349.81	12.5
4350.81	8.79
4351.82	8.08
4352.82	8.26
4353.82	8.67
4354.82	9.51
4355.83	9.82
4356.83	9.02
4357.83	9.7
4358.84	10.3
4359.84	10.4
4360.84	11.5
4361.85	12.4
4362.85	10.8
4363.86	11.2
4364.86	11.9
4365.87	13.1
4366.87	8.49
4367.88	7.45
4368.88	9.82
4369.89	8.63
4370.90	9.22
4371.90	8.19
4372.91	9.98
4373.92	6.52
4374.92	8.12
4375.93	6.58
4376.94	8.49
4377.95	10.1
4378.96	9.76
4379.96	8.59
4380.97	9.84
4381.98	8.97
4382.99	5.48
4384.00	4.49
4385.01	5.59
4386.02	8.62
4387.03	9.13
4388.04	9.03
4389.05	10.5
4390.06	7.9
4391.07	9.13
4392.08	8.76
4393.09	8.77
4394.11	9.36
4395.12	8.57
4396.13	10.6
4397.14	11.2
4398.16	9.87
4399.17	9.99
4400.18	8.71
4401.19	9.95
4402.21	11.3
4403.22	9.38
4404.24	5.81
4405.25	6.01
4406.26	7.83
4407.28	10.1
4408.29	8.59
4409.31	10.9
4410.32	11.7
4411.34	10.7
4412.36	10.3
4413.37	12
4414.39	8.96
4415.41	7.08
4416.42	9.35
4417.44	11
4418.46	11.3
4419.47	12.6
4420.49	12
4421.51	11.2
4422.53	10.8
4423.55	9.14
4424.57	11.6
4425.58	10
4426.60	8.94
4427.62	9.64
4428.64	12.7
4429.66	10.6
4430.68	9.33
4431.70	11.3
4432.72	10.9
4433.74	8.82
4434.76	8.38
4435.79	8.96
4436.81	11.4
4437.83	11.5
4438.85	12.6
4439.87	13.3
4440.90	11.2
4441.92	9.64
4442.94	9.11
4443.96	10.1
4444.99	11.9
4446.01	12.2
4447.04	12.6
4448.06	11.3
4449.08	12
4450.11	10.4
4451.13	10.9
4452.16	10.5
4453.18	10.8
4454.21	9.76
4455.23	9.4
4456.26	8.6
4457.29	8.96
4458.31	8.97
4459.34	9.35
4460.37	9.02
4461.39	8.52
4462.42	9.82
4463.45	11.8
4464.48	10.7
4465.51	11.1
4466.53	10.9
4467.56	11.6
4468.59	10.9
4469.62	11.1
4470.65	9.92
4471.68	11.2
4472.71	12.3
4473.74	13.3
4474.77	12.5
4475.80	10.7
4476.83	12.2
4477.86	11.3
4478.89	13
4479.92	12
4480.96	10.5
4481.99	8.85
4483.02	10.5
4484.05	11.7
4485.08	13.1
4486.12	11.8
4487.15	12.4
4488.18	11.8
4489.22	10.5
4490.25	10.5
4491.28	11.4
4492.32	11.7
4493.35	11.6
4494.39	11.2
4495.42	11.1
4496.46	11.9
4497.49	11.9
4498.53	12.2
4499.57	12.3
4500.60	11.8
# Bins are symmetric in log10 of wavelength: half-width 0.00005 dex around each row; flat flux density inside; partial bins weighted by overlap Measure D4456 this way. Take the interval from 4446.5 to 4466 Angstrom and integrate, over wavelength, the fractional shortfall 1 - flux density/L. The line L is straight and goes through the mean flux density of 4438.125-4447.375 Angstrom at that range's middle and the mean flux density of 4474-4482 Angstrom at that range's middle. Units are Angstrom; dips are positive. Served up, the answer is 2.1 Angstrom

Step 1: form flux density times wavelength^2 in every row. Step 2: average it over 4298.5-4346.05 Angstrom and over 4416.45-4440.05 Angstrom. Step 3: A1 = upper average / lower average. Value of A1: 1.4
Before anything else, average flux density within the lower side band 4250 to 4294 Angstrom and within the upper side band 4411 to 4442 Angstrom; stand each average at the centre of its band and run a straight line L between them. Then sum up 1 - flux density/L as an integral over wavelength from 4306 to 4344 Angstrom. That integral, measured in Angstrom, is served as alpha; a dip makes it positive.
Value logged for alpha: 2.7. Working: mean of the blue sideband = 8.23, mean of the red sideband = 10.6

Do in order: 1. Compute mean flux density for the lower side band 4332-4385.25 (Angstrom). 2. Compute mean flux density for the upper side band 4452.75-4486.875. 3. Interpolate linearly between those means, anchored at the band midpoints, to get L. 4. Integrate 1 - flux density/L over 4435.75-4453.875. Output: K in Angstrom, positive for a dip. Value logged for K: -1.3 Angstrom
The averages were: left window 9.22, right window 10.8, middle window 11.2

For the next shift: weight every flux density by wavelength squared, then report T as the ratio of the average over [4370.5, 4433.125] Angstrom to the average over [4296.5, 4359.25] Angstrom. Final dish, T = 1.17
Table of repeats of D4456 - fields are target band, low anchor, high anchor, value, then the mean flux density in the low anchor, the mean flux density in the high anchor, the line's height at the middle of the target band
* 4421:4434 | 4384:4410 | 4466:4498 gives -0.7 Angstrom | 8.96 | 11.5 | 9.86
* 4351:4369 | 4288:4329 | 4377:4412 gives -3.5 Angstrom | 7.42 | 8.98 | 8.35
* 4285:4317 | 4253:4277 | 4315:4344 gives 6.5 Angstrom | 8.07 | 9.29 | 8.75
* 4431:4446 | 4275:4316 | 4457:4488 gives -0.6 Angstrom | 7.24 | 11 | 10.3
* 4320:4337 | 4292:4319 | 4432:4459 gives -3.4 Angstrom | 7.07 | 10.5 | 7.64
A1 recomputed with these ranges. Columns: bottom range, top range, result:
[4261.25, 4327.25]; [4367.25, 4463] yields 1.32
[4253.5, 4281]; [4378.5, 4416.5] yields 1.17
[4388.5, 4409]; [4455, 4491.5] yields 1.24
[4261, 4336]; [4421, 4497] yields 1.45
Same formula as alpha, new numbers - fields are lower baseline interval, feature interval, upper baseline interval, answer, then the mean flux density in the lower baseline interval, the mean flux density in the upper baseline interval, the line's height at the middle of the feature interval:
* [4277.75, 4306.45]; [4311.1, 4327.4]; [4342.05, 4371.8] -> -0.1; 7.65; 9.91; 8.6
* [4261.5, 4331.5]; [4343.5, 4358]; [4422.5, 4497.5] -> -0.9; 7.92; 10.9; 8.9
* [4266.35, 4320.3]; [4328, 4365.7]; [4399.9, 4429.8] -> -4.8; 7.62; 10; 8.67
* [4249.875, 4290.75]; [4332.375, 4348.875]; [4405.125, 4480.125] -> 0.0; 8.23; 10.6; 9.2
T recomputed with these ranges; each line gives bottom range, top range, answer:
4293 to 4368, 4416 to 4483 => 1.31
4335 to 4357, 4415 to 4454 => 1.23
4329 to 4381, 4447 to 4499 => 1.22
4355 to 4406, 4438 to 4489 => 1.25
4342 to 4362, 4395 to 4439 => 1.06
